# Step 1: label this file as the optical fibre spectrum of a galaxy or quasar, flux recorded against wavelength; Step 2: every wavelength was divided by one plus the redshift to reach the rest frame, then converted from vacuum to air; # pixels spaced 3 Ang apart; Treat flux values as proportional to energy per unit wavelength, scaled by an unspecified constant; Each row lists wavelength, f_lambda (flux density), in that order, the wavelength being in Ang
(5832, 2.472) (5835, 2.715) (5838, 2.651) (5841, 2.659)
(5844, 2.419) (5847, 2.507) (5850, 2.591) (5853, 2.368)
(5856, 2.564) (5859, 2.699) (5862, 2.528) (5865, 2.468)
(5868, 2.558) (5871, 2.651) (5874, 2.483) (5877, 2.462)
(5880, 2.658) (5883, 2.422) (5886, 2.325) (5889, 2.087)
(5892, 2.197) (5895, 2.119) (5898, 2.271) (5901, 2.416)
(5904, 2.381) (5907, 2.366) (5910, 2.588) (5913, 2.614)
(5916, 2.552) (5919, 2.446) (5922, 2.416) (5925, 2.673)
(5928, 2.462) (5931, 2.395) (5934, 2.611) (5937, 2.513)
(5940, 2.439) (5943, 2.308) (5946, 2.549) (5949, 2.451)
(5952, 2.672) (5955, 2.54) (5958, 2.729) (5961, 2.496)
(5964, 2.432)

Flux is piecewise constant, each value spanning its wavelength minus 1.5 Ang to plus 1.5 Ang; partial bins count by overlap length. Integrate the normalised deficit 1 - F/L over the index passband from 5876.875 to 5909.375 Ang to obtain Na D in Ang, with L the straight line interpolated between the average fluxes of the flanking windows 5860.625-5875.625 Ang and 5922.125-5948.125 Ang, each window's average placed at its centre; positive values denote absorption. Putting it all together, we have 2.3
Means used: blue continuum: 2.54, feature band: 2.34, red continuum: 2.49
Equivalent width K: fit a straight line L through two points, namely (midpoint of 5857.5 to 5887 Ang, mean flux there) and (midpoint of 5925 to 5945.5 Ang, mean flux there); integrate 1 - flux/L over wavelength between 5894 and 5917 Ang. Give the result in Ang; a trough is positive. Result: 0.8 Ang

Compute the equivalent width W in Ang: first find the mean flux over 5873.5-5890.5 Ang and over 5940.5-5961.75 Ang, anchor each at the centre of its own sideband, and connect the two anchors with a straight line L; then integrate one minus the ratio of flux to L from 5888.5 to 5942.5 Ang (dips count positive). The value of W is 0.9 Ang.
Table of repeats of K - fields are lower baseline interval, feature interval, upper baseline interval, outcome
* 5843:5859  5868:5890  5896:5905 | -0.4 Ang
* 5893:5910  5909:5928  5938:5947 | -1.3 Ang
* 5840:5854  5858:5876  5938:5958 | -0.4 Ang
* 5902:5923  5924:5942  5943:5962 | 0.1 Ang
